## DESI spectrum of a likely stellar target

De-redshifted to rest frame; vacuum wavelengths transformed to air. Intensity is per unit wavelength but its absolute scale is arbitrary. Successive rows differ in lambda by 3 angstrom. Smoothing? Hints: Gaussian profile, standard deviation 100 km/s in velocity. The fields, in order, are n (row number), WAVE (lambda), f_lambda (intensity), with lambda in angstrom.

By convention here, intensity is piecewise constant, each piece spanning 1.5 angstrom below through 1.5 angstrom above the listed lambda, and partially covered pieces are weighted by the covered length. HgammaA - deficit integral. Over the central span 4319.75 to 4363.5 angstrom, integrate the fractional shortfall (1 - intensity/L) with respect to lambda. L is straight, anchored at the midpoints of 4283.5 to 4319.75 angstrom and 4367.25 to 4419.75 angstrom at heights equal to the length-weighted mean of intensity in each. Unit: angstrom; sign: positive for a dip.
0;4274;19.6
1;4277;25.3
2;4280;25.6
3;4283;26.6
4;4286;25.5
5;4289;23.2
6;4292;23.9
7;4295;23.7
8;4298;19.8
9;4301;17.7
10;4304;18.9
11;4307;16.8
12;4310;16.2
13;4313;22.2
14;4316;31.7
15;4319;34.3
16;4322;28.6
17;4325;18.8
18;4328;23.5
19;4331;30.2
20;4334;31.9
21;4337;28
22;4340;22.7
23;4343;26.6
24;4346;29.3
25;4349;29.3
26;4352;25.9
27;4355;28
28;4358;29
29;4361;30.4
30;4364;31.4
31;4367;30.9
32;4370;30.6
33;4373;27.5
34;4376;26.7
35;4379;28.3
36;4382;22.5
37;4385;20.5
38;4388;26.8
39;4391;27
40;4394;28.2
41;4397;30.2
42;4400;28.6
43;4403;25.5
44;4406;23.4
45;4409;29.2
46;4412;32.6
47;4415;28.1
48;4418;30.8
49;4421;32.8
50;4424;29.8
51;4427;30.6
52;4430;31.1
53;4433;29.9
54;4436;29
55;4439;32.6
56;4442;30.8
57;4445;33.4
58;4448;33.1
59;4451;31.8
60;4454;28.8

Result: -4.76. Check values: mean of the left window 22.7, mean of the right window 27.5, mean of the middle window 27.5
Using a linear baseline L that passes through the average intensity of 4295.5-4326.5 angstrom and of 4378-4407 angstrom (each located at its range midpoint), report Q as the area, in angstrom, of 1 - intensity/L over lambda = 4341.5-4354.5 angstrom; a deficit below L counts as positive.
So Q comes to -1.95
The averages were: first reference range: 22.5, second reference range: 26.1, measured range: 27.8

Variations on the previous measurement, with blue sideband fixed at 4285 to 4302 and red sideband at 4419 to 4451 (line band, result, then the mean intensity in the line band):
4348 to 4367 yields -2.0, 29.1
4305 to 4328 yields -0.1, 23.9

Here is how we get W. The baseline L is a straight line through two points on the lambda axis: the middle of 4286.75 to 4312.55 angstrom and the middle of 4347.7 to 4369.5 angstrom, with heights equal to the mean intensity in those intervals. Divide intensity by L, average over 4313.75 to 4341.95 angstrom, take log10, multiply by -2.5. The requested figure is -0.129 mag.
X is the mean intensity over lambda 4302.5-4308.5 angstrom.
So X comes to 17.8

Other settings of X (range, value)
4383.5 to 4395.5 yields 25.6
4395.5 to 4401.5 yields 29.4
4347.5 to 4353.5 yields 27.6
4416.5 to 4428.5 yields 31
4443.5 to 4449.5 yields 33.2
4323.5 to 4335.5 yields 26.1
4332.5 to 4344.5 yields 27.3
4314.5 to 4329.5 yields 27.4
